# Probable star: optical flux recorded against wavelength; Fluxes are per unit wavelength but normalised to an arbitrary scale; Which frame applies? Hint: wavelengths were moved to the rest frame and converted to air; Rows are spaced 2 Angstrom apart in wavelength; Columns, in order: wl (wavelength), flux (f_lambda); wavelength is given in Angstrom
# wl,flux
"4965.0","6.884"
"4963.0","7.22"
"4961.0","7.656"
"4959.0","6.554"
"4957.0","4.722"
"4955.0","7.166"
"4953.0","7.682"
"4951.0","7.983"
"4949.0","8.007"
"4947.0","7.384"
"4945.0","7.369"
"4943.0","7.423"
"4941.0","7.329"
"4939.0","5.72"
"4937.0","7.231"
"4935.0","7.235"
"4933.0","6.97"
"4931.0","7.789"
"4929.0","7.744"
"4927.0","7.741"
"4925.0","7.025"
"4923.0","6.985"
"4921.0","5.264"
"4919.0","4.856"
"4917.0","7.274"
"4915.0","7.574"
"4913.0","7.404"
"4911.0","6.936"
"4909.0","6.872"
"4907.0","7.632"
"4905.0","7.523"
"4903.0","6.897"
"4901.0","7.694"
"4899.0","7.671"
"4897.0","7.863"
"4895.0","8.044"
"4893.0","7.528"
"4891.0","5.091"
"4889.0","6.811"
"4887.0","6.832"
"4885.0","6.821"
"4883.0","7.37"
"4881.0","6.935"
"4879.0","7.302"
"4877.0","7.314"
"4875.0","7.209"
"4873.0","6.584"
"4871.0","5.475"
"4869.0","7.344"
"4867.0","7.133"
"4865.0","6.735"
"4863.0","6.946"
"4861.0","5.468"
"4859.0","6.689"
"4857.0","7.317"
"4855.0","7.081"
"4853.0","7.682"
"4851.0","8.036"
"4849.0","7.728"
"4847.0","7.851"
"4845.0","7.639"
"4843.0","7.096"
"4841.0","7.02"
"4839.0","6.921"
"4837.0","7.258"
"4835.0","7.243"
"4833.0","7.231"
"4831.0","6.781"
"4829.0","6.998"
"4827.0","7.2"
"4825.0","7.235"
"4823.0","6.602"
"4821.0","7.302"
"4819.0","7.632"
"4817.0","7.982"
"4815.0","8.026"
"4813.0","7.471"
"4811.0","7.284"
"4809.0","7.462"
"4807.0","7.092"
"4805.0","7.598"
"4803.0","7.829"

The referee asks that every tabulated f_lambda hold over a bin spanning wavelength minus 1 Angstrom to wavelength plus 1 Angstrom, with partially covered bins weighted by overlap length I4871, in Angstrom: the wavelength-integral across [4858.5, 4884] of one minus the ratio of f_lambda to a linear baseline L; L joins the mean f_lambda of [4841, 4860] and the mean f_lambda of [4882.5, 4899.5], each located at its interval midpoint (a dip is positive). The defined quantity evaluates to 1.6 Angstrom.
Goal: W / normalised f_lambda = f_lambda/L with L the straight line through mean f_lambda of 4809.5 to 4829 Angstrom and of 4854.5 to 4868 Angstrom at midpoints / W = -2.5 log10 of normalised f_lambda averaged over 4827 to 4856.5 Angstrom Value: -0.04 mag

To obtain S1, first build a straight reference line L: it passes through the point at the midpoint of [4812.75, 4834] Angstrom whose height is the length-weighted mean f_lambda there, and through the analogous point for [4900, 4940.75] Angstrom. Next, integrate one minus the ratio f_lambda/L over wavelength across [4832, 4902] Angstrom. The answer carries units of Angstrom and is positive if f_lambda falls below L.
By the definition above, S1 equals 0.7 Angstrom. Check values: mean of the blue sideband 7.31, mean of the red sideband 7.02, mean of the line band 7.11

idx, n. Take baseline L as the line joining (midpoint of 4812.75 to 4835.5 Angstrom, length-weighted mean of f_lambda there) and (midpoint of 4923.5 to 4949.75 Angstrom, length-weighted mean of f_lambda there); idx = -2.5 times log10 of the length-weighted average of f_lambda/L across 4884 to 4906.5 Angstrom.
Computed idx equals 0.02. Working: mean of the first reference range 7.3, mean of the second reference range 7.29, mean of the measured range 7.17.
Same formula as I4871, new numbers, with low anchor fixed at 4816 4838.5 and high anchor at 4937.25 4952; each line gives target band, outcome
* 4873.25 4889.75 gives 0.5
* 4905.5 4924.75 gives 1.3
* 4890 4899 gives 0.1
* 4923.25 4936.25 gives -0.2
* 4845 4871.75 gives 0.6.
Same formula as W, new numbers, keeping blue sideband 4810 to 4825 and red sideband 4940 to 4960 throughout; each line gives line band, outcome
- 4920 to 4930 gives 0.04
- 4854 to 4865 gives 0.10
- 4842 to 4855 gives -0.03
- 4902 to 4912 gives 0.01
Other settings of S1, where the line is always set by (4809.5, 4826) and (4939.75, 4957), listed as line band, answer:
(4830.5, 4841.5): 0.5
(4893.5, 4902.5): -0.4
